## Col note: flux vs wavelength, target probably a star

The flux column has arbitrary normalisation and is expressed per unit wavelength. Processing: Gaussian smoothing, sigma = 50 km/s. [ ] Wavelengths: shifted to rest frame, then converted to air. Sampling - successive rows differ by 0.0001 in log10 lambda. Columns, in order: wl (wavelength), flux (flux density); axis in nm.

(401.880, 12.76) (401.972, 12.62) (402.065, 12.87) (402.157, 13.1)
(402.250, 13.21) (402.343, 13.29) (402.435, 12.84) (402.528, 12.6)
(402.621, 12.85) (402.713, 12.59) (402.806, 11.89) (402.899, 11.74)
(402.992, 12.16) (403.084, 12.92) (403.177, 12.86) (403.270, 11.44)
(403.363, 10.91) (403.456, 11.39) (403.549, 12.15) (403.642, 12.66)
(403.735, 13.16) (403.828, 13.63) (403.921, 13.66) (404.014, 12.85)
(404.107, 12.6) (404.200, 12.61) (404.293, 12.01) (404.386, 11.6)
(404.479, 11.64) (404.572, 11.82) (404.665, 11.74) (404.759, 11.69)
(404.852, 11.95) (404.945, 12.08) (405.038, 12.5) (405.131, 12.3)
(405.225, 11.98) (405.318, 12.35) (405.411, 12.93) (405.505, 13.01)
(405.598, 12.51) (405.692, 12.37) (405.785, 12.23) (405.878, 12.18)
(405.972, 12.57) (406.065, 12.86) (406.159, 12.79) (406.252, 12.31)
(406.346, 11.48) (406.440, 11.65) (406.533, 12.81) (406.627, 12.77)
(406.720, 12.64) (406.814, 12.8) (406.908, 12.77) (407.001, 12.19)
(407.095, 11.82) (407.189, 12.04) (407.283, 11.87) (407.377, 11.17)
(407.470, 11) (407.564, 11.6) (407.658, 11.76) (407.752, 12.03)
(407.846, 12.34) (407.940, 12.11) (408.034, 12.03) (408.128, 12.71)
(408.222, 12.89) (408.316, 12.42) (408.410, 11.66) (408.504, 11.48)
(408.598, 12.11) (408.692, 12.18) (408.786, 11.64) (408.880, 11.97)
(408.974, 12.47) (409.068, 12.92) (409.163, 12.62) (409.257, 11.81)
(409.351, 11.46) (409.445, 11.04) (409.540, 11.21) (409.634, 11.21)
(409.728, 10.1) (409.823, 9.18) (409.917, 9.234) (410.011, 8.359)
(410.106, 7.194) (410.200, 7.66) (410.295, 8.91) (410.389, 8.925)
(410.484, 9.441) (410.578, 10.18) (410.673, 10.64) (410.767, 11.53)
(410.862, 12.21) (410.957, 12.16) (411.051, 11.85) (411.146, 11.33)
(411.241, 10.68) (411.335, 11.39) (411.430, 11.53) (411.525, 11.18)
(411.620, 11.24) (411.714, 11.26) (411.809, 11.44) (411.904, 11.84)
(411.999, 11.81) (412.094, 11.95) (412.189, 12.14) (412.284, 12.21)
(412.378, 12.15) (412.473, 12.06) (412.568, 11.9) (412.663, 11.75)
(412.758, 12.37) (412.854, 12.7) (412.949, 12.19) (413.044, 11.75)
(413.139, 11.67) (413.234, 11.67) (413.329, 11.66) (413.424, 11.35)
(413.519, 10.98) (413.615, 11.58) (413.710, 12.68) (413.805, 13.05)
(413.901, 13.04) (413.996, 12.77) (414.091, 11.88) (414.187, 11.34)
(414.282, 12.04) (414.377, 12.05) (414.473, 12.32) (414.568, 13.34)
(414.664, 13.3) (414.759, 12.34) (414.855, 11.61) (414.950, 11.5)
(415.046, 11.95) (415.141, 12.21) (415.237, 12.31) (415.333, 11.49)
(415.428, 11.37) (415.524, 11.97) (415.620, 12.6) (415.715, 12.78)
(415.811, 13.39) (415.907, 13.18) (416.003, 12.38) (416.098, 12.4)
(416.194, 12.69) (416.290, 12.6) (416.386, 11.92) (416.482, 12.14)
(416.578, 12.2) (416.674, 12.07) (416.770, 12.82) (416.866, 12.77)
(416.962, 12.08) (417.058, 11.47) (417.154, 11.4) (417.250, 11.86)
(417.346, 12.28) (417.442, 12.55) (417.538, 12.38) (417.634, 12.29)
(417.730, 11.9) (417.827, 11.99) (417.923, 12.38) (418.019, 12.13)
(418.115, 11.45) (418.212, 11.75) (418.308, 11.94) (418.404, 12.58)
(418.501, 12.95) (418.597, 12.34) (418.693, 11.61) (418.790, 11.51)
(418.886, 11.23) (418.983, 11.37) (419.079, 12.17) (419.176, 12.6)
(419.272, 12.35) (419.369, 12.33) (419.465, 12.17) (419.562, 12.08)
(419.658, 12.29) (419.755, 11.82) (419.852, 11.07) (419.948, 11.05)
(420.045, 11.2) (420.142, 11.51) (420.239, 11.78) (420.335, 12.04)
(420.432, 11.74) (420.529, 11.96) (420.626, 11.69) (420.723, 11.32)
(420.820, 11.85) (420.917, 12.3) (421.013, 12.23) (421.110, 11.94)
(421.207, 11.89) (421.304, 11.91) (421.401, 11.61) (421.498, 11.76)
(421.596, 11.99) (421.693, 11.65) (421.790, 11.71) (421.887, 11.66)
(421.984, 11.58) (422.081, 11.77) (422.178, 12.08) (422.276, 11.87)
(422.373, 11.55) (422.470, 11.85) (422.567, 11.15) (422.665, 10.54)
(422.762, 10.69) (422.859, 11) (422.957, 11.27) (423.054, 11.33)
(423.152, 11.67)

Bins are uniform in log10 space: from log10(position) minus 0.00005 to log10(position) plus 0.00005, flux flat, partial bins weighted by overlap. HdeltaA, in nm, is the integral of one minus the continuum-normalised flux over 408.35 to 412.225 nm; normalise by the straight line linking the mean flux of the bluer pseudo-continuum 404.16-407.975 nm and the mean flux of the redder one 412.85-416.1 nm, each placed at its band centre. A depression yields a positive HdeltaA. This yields 0.373 nm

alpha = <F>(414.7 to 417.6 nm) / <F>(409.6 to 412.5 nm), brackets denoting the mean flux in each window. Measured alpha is 1.1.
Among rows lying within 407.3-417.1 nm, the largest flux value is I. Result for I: 13.39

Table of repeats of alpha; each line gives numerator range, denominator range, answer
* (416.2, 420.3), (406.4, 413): 1.05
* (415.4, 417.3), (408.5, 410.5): 1.16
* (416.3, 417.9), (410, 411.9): 1.15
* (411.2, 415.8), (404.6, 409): 0.98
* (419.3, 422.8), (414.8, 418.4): 0.96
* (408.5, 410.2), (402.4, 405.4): 0.89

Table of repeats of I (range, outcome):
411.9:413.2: 12.7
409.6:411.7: 12.21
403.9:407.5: 13.66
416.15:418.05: 12.82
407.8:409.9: 12.92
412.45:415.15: 13.34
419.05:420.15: 12.6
